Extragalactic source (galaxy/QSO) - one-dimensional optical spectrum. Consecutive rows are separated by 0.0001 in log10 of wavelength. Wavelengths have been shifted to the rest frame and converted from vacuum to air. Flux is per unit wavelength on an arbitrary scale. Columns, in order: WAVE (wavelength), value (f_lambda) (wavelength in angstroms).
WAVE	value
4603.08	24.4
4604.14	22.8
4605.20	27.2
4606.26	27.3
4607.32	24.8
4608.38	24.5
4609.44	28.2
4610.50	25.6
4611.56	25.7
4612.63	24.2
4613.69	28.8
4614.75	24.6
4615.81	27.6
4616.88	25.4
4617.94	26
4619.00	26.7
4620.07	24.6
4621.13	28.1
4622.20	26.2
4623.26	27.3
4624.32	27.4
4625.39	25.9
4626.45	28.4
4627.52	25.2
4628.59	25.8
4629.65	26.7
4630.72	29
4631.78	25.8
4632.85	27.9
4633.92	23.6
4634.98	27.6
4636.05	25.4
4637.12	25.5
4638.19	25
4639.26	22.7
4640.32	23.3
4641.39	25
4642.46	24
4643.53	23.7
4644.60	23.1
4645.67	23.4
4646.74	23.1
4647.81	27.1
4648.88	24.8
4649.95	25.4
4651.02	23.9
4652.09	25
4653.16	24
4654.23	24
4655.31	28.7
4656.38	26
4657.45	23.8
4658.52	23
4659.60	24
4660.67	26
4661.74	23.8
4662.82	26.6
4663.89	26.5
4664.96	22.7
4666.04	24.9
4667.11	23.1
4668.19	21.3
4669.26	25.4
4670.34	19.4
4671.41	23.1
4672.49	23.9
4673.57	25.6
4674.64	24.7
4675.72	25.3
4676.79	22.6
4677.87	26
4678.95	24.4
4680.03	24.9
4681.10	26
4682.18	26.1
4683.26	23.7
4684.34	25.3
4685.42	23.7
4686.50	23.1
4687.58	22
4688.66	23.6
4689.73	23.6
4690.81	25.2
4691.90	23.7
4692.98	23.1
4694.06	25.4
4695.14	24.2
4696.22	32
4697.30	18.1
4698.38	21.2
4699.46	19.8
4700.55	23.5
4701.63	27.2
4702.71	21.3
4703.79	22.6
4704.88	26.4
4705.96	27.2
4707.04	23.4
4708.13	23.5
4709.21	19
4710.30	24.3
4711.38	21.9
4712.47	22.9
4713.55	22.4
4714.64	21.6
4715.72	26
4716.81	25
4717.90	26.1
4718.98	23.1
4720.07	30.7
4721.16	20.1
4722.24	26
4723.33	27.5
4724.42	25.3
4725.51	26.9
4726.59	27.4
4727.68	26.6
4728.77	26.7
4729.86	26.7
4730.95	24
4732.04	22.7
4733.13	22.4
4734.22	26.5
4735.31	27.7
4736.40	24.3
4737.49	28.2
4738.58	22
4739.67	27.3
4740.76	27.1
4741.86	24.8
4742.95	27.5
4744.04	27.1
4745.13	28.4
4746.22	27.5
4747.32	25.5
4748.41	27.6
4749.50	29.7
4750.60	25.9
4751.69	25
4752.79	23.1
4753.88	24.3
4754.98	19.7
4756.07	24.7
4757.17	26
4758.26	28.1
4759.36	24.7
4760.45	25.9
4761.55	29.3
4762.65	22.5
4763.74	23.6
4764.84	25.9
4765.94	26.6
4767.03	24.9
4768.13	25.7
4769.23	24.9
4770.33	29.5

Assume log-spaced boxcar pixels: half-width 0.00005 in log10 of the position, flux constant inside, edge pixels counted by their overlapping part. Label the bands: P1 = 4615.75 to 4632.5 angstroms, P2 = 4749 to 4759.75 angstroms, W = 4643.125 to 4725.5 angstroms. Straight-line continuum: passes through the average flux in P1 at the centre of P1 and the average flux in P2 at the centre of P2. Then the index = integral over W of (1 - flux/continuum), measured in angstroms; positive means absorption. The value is 5.34 angstroms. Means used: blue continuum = 26.6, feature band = 24.2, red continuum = 25.1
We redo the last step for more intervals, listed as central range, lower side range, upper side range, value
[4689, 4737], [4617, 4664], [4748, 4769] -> 1.84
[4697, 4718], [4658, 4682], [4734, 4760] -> 1.60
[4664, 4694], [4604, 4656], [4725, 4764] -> 1.99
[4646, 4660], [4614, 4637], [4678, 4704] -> 0.32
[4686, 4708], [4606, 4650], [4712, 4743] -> 1.41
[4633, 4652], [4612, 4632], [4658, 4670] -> 0.60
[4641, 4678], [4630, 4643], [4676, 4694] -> 0.75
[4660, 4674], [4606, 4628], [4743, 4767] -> 1.13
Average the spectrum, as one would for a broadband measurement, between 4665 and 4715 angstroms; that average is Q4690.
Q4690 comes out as 23.7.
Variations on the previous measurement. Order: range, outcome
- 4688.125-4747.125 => 24.8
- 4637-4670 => 24.4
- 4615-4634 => 26.6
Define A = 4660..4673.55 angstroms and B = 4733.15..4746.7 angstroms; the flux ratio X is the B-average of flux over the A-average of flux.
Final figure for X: 1.10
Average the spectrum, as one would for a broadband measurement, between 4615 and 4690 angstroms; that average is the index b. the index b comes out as 24.9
